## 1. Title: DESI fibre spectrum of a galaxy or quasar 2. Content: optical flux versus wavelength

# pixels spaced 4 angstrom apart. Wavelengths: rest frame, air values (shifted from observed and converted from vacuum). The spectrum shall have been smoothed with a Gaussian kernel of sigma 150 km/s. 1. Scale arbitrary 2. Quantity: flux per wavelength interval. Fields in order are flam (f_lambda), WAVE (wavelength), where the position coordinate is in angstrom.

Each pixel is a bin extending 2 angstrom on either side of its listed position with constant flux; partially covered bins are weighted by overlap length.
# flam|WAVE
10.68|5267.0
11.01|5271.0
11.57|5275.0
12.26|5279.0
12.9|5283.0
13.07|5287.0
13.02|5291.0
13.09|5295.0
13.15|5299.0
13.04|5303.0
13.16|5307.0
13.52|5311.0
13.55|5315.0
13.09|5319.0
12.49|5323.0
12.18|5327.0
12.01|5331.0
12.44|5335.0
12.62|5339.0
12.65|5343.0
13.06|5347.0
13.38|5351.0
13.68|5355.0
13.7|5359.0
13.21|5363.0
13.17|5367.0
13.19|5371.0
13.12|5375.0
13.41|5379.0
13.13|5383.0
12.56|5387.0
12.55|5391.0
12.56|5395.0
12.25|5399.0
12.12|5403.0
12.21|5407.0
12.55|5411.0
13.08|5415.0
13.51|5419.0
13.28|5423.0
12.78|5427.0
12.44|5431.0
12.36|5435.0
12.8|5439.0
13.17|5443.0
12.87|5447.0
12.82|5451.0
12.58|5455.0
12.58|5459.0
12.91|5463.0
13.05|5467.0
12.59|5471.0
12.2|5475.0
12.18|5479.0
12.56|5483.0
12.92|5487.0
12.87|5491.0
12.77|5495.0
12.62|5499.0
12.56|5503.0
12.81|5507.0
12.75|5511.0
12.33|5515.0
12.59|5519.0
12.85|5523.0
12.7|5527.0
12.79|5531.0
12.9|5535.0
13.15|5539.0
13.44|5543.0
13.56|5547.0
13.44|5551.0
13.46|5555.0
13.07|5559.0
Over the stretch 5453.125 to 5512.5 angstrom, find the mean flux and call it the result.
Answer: 12.7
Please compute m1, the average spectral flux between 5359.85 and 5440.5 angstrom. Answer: 12.8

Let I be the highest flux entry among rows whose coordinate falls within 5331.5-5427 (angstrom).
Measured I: 13.7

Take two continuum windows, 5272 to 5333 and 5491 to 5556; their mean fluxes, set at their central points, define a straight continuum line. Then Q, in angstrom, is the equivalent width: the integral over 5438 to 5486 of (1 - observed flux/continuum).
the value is 0.7 angstrom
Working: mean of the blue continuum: 12.8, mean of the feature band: 12.7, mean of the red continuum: 12.9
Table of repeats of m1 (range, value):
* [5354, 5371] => 13.4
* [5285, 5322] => 13.2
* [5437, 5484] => 12.7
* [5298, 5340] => 12.8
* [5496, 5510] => 12.7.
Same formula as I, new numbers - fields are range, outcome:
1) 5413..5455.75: 13.51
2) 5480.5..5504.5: 12.92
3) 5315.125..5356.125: 13.68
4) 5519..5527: 12.85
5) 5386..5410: 12.56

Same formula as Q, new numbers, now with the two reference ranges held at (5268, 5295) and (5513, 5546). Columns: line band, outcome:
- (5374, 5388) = -0.6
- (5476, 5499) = 0.2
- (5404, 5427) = -0.5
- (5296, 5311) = -1.0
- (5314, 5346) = -0.5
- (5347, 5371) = -1.7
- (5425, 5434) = 0.0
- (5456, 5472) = -0.1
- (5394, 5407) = 0.3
